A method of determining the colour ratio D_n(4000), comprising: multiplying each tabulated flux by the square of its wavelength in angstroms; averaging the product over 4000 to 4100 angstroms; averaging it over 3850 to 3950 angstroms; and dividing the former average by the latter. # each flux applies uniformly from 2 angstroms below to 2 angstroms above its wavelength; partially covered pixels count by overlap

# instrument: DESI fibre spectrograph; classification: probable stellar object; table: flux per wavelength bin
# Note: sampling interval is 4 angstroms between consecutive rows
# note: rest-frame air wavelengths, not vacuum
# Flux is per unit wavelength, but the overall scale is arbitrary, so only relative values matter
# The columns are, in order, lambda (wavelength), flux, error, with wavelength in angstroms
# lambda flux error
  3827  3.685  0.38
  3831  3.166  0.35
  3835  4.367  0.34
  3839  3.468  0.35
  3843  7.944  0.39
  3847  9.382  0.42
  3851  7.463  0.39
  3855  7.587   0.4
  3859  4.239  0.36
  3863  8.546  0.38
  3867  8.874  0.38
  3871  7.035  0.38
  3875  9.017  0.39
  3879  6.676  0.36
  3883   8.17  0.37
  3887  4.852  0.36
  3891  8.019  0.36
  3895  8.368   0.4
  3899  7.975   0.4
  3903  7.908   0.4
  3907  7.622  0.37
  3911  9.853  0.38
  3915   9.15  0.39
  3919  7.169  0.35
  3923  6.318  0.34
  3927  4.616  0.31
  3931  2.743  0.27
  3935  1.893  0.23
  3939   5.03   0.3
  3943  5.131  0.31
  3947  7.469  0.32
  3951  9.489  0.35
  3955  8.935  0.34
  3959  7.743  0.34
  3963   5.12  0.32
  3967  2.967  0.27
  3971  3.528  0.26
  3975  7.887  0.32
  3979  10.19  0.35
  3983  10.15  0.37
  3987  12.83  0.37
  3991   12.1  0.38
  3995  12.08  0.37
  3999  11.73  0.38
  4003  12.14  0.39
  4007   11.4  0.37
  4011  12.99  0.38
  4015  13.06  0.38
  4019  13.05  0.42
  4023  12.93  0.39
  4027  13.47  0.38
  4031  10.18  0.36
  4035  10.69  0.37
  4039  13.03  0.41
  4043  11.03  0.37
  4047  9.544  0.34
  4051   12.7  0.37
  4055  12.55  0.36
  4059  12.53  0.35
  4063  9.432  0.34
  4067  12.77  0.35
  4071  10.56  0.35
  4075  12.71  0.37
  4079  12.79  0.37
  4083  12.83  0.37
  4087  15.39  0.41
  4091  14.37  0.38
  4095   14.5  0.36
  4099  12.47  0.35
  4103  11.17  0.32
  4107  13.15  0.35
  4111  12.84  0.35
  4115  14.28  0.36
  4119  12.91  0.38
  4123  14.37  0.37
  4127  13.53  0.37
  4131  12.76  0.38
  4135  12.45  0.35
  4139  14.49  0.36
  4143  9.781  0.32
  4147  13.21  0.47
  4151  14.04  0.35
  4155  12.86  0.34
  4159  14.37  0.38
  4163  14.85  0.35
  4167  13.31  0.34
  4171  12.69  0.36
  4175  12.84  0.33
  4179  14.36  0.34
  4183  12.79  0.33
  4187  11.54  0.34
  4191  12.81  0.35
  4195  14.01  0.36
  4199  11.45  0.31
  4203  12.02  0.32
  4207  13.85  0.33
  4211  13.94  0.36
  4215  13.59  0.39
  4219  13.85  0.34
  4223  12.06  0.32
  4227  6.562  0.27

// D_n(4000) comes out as 1.94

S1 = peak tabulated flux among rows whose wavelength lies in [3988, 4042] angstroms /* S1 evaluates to 13.47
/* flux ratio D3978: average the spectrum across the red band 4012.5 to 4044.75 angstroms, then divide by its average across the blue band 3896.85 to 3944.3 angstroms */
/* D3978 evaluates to 1.9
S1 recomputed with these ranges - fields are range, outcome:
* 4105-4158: 14.49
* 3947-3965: 9.489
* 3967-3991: 12.83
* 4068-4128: 15.39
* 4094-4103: 14.5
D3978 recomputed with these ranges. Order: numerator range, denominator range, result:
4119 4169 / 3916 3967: 2.25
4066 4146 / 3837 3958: 1.85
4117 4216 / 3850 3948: 1.92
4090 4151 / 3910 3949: 2.24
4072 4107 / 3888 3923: 1.64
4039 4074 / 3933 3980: 1.86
